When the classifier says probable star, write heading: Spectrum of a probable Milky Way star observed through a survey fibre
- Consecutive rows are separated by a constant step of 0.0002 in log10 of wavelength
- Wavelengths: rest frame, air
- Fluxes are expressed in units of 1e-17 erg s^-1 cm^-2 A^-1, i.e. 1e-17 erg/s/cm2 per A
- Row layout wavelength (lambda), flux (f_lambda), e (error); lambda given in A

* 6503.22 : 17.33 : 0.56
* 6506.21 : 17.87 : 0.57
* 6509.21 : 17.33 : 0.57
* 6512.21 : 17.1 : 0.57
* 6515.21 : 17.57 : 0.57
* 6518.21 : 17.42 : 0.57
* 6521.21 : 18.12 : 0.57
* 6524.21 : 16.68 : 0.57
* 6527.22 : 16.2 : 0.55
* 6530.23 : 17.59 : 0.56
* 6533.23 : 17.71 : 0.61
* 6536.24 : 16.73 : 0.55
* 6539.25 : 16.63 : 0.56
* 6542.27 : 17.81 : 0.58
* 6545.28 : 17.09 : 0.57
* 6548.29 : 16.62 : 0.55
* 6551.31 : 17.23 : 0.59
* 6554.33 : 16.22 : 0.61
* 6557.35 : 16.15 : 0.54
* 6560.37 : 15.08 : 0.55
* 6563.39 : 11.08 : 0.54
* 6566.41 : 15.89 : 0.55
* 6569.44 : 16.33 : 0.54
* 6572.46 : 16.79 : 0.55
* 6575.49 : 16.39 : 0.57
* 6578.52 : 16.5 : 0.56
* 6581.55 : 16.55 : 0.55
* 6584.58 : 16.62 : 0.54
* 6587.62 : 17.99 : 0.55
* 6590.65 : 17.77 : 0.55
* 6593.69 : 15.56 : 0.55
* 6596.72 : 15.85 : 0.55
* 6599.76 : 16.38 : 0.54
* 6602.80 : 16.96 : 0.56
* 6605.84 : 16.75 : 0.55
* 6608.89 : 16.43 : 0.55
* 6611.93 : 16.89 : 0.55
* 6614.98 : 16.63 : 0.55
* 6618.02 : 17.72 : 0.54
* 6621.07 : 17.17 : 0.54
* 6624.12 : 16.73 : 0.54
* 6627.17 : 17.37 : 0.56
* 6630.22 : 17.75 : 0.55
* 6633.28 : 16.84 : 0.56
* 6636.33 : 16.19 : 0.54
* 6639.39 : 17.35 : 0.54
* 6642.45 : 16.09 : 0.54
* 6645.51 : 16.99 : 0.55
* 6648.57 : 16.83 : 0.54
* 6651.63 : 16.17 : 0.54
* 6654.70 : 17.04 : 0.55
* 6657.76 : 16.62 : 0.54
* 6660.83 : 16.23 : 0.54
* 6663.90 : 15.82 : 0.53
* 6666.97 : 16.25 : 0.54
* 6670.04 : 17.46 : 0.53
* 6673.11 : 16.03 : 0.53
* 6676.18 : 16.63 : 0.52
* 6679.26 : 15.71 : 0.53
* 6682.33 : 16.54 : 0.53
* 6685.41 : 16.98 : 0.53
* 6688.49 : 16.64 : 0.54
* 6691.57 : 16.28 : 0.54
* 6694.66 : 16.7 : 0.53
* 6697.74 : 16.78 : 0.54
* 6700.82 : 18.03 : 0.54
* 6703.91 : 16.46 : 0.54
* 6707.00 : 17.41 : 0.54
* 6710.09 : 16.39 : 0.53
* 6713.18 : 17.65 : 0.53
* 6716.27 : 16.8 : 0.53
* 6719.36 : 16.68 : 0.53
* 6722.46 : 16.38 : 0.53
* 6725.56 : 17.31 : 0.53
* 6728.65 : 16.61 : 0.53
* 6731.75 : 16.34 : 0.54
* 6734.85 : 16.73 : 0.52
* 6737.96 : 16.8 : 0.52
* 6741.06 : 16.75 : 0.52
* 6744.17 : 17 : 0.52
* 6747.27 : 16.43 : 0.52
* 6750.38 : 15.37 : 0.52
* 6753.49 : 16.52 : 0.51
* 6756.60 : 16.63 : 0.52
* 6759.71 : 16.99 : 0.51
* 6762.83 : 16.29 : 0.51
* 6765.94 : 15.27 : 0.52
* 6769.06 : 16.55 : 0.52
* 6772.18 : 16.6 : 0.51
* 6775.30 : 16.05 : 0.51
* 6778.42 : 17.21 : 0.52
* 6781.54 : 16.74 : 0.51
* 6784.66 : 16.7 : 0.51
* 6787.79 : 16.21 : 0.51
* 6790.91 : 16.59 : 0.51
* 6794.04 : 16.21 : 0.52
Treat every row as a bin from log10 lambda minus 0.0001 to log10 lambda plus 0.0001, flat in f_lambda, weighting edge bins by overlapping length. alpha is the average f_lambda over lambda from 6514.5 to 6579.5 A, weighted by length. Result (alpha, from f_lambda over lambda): 16.5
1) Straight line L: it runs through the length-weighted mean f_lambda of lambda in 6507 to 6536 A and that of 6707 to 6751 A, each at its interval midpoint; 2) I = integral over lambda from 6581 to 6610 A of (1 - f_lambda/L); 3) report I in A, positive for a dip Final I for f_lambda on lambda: 0.7 A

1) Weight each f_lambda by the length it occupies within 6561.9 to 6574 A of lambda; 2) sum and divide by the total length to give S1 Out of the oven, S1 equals 15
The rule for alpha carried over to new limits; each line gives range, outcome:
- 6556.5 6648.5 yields 16.5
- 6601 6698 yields 16.7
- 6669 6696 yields 16.5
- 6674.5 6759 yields 16.7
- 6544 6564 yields 15.8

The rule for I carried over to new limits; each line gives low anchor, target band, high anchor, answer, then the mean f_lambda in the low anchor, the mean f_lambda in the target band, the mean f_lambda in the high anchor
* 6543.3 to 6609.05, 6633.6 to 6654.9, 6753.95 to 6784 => -0.38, 16.3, 16.7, 16.5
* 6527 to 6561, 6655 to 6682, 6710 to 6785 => 0.48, 16.8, 16.4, 16.6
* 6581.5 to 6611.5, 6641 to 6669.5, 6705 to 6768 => 0.31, 16.7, 16.5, 16.6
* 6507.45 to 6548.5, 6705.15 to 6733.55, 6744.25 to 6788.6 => -0.44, 17.2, 16.8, 16.4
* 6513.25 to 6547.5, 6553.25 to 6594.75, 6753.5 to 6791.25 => 2.47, 17.2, 16.1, 16.5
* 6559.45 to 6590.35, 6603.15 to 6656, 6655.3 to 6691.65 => -2.02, 16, 16.9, 16.5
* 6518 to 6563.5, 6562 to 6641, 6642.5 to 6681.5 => -0.01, 16.7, 16.6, 16.5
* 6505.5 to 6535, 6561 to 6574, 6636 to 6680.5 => 1.54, 17.3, 15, 16.5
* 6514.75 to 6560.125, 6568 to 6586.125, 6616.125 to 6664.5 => 0.42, 17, 16.5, 16.8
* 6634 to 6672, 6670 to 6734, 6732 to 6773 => -0.85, 16.6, 16.7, 16.4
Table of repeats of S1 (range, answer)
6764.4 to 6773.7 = 16.1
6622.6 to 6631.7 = 17.3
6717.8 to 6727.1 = 16.8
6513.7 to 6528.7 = 17.2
